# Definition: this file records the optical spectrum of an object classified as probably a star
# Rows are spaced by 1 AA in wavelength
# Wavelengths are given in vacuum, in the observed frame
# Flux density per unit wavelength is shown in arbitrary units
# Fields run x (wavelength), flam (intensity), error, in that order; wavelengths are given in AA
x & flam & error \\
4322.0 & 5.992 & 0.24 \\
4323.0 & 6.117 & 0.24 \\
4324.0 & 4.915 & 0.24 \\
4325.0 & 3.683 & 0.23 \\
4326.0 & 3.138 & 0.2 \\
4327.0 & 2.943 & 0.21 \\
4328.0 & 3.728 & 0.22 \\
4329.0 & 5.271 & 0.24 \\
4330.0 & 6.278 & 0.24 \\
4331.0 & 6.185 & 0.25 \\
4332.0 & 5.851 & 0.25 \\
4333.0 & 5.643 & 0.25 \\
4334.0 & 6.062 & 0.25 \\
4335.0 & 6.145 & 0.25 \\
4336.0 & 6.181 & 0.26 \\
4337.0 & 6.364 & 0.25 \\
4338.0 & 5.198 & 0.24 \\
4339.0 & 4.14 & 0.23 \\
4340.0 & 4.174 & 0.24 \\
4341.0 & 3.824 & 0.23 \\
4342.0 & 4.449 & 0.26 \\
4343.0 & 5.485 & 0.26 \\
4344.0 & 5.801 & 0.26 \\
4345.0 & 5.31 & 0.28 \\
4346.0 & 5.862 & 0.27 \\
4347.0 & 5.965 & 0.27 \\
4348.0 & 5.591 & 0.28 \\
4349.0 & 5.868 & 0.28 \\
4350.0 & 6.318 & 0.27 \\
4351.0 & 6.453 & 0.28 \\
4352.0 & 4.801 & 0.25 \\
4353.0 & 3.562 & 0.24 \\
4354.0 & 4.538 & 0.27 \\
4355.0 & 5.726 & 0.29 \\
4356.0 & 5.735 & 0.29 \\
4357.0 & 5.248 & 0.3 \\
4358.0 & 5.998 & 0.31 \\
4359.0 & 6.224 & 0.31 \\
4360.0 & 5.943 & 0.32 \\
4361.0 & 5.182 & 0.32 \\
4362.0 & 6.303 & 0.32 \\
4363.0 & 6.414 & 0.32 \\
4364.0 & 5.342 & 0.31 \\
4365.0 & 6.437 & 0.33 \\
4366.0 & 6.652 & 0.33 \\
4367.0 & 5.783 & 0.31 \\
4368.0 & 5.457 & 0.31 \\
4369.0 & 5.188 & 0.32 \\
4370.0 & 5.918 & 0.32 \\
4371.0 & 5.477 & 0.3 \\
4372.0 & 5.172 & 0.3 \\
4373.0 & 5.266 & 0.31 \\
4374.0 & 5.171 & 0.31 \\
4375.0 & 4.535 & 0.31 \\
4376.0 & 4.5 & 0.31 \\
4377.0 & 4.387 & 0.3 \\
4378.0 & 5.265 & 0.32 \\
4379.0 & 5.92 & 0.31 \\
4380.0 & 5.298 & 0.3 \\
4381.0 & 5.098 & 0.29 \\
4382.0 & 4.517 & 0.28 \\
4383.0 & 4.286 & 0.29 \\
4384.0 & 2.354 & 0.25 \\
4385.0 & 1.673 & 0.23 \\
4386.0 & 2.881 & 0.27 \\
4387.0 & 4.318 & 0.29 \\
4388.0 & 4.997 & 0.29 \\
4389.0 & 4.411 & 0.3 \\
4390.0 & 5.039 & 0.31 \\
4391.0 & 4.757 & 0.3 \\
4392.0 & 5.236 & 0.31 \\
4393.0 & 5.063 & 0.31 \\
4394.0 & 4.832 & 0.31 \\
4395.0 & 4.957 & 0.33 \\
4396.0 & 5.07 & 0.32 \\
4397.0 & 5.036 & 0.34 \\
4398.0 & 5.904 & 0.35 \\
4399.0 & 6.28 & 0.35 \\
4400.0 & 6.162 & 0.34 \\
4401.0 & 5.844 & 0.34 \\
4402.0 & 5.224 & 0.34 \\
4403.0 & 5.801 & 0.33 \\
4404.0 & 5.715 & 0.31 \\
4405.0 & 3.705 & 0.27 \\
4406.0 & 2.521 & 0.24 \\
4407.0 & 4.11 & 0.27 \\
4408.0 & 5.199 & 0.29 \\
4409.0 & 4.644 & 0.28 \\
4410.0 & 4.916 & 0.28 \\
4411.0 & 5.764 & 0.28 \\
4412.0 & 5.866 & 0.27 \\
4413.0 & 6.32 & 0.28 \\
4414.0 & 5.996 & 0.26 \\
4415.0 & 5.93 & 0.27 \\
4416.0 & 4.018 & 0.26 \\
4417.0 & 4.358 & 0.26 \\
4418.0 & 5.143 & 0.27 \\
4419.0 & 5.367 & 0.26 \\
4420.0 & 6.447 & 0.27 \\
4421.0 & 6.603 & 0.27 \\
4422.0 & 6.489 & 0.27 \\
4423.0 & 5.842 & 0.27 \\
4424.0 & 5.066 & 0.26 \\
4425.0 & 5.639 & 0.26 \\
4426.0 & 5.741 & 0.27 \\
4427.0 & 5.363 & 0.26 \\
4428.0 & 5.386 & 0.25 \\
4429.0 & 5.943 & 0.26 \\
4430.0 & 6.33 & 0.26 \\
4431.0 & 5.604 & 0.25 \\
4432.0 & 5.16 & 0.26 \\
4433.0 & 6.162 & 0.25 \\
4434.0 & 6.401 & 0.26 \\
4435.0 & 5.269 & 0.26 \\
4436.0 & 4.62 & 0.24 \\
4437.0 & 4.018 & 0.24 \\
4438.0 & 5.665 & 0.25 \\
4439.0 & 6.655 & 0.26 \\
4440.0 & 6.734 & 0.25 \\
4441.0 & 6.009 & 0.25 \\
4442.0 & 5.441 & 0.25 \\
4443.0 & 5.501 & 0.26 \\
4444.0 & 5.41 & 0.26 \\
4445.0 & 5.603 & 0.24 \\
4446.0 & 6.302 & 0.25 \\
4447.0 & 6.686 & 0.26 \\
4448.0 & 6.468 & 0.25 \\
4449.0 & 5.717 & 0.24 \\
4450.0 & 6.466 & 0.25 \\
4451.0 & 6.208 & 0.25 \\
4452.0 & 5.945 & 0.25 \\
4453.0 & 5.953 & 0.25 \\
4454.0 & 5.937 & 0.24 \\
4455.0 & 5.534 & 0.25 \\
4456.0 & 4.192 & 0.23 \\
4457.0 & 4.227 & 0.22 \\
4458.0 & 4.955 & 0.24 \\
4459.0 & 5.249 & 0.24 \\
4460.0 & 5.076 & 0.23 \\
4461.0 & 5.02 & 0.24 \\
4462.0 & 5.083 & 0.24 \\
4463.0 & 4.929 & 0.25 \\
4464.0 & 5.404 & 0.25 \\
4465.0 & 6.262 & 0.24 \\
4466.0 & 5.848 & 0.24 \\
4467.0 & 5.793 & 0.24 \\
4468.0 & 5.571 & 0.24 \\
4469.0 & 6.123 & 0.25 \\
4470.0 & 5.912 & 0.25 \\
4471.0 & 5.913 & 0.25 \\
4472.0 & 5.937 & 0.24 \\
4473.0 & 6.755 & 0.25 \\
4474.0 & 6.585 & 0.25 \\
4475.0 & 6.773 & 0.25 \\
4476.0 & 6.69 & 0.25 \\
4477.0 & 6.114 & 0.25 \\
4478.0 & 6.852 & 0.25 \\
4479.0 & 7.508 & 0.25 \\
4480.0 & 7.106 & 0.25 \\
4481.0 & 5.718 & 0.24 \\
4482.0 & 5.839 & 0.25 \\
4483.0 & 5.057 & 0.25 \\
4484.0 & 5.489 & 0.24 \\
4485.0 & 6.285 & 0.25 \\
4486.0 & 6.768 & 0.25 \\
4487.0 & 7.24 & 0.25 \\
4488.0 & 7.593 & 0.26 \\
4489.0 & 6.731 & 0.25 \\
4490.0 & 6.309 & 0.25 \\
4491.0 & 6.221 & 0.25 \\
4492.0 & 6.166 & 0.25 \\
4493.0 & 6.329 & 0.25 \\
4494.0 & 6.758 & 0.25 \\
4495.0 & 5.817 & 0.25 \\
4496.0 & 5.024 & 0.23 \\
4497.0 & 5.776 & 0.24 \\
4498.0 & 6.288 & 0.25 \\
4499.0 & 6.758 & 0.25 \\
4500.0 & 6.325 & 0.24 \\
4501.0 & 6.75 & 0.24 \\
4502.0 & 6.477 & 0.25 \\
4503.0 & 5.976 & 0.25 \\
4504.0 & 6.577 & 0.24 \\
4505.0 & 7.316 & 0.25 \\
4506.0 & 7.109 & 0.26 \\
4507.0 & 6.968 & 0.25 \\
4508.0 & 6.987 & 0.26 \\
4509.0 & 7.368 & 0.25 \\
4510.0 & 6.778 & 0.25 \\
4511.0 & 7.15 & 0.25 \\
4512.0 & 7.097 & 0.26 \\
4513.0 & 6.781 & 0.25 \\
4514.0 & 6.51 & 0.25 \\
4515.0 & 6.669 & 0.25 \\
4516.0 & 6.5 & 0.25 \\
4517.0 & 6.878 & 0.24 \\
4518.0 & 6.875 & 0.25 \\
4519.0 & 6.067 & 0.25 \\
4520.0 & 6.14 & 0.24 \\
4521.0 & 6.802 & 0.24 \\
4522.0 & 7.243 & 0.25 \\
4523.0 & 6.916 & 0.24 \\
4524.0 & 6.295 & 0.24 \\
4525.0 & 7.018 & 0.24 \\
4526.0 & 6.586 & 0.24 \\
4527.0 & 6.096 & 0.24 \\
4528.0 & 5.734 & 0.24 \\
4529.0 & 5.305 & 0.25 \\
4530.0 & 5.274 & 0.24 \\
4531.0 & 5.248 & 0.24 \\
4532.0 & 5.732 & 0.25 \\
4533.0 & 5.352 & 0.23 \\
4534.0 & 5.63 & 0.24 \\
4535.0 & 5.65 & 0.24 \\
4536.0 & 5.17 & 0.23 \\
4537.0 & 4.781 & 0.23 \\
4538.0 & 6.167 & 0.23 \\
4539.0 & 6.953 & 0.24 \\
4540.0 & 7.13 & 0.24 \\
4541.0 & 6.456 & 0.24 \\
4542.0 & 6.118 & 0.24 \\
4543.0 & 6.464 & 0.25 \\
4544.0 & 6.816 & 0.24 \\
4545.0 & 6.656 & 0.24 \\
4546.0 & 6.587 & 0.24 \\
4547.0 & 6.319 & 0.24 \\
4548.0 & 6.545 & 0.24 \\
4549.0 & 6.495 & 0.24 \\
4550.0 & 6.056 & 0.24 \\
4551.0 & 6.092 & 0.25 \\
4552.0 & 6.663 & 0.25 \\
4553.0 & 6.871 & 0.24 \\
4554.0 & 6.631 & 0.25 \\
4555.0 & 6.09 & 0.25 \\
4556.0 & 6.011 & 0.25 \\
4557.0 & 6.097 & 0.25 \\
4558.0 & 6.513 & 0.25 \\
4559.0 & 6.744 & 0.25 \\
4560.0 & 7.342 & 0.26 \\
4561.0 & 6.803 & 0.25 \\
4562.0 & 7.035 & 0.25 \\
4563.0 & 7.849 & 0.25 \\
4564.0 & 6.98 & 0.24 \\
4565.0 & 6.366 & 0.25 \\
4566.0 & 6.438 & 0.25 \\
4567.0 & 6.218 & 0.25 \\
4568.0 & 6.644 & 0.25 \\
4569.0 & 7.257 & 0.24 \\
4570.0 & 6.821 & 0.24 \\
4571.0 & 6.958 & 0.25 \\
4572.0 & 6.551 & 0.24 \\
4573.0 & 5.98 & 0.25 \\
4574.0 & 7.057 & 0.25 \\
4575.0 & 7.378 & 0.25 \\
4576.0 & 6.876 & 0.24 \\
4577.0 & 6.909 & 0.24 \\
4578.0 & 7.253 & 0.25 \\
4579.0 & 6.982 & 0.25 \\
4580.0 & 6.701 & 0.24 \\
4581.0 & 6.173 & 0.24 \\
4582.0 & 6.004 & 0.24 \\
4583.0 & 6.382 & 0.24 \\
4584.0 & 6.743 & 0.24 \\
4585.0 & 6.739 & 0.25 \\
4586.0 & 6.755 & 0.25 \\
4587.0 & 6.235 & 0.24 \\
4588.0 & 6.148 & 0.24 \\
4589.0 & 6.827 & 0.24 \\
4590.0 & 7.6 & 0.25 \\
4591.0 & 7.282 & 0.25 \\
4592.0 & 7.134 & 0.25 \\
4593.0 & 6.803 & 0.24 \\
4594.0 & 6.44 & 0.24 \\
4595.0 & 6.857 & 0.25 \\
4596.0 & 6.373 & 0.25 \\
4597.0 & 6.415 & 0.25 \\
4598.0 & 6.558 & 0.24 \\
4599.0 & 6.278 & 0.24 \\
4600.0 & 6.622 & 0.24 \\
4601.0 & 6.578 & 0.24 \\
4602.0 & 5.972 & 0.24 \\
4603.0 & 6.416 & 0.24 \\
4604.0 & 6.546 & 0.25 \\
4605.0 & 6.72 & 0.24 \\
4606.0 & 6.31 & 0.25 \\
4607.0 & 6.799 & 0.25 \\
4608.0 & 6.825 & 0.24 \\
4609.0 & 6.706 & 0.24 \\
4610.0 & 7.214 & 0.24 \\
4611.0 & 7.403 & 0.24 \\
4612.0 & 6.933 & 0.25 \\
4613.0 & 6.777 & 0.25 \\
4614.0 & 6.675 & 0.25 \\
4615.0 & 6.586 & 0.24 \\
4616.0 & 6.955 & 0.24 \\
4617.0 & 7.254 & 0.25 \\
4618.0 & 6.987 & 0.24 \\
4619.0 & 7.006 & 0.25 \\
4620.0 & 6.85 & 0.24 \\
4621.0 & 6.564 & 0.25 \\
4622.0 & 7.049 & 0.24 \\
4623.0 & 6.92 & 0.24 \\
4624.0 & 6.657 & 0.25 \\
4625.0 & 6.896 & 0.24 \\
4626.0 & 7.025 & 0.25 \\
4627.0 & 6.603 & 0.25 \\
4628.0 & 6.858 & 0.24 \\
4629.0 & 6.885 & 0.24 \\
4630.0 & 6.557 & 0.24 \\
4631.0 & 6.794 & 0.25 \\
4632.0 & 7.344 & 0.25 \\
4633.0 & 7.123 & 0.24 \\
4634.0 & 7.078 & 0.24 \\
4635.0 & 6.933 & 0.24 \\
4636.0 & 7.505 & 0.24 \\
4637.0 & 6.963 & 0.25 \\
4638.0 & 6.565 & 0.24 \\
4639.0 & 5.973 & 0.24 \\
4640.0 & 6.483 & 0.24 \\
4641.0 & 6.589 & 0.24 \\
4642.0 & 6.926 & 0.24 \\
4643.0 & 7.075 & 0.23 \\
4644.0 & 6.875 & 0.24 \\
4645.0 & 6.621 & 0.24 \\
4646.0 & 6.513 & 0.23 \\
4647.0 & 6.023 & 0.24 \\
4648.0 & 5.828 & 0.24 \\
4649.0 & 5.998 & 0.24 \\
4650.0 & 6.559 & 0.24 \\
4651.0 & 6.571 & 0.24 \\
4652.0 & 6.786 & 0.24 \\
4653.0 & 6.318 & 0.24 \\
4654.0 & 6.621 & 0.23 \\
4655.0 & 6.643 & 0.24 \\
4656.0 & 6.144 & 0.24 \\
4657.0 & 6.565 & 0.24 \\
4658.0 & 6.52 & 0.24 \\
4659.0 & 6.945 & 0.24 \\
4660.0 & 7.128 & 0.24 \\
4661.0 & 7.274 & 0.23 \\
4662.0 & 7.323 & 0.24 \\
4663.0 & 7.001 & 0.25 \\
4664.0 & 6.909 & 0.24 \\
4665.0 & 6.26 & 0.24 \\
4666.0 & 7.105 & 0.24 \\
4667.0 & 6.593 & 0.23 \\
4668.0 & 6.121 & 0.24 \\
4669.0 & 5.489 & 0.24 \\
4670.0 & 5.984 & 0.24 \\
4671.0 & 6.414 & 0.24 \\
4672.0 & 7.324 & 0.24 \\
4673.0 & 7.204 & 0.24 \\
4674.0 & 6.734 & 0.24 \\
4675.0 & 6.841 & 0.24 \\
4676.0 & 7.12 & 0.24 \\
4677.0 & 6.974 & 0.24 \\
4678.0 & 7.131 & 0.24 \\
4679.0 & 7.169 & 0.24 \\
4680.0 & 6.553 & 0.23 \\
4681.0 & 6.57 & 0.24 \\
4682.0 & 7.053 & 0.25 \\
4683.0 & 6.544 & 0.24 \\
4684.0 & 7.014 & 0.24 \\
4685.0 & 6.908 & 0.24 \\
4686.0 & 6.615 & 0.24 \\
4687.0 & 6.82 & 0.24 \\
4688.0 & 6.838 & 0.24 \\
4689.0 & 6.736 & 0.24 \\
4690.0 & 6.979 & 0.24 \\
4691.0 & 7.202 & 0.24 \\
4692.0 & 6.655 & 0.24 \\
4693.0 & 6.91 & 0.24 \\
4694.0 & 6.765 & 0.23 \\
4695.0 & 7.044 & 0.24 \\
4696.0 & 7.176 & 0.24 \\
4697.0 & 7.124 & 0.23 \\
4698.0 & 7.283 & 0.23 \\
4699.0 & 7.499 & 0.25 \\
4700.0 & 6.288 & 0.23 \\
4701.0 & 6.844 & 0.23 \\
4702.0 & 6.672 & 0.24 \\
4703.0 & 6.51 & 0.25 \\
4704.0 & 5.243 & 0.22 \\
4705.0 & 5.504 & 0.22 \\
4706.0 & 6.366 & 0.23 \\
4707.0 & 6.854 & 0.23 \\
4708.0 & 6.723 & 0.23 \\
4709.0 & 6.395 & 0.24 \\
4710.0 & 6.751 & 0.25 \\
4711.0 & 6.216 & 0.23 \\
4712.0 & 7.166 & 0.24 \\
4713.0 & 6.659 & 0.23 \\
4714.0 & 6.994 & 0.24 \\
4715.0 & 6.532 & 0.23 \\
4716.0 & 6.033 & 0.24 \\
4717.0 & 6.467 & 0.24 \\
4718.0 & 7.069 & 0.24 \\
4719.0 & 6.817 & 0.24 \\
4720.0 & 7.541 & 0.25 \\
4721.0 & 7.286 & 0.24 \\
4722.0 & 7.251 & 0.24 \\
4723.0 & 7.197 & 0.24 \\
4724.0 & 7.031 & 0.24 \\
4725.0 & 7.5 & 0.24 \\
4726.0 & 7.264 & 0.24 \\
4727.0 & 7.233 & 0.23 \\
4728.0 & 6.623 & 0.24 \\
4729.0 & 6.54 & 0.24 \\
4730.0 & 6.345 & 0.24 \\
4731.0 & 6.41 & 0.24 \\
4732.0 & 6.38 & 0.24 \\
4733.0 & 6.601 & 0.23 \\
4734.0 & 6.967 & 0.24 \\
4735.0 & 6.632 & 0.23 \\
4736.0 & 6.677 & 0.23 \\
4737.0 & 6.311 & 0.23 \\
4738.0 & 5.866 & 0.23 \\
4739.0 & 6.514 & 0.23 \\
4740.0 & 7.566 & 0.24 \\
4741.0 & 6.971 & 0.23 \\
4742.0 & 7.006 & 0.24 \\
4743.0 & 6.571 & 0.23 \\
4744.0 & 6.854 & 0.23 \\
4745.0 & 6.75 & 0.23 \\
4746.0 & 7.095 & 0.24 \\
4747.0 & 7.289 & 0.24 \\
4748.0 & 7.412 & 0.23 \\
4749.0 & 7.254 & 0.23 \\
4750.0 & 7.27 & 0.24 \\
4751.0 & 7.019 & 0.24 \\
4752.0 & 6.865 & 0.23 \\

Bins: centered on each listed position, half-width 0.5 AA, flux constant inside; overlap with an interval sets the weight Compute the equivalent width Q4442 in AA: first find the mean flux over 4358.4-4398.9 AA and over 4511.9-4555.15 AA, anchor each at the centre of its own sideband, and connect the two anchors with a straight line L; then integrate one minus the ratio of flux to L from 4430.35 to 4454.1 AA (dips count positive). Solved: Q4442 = -1.08 AA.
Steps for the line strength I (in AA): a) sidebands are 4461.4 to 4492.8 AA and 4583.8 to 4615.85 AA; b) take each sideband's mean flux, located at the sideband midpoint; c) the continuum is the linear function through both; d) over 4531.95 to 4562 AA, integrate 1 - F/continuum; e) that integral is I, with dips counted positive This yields 0.79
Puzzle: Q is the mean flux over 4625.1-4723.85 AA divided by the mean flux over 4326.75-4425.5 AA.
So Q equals 1.29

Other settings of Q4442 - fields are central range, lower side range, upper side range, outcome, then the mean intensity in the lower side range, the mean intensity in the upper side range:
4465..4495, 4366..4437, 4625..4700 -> -3.7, 5.16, 6.77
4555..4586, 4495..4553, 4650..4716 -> -1.1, 6.38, 6.72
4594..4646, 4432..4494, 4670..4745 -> -2.3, 5.94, 6.78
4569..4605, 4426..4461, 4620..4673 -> -1.6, 5.64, 6.7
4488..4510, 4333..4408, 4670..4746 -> -2.7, 5.17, 6.79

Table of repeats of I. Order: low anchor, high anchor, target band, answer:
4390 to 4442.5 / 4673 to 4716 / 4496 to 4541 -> -3.5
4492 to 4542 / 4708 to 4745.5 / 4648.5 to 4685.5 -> -0.3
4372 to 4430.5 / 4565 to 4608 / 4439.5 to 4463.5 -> -0.5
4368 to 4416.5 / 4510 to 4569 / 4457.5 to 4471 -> 0.4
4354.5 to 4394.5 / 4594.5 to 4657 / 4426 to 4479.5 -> -1.9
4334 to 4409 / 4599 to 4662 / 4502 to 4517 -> -2.1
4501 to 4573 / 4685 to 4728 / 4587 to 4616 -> -0.4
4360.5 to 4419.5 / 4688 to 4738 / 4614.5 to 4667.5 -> -3.2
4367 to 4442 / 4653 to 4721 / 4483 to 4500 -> -1.9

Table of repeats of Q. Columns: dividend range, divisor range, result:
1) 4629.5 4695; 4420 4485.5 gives 1.16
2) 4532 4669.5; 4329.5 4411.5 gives 1.27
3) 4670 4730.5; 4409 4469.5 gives 1.21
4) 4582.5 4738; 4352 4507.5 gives 1.20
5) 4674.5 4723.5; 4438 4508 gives 1.12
